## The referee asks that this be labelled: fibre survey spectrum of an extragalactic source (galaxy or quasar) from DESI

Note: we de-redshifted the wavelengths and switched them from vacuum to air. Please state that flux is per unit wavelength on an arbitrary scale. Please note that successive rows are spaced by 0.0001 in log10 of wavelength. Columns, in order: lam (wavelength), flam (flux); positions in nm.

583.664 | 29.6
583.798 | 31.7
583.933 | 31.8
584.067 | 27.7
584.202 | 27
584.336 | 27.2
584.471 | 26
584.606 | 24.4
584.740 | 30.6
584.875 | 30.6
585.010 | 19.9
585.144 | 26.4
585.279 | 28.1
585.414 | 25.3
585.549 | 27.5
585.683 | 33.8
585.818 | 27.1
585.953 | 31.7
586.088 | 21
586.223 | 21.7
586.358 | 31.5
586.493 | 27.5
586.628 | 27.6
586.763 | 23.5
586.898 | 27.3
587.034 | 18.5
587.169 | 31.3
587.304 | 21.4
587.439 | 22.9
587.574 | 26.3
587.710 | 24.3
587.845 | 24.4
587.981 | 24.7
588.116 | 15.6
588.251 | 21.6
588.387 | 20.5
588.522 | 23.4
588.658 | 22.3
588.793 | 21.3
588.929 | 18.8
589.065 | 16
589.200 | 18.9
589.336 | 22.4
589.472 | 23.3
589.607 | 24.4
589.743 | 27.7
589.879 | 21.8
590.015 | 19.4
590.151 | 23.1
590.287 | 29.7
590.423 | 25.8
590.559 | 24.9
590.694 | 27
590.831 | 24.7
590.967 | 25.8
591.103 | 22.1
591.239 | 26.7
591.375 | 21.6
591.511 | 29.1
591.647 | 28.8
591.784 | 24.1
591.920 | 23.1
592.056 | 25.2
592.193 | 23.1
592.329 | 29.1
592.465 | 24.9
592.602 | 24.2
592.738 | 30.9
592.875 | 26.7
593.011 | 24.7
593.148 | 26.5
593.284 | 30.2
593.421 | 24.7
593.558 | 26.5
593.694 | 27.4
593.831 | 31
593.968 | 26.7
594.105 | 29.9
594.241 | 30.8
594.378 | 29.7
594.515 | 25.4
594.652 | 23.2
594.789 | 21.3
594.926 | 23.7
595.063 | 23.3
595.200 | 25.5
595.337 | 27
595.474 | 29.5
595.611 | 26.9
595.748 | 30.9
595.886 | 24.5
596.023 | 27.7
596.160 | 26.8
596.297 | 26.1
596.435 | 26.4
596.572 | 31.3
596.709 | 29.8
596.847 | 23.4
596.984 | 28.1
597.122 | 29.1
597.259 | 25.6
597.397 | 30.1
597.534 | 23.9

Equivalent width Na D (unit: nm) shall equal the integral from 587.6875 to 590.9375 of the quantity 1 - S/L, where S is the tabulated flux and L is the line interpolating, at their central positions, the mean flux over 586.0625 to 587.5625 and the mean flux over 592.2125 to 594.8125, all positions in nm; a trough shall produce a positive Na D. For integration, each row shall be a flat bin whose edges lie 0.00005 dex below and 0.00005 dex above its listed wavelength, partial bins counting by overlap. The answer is 0.39 nm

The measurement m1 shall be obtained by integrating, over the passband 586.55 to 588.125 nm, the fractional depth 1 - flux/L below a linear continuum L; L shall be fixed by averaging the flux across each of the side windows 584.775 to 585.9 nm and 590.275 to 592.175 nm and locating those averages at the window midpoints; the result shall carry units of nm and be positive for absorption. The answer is 0.15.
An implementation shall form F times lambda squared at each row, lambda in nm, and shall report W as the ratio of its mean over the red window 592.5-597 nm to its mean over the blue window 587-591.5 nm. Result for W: 1.18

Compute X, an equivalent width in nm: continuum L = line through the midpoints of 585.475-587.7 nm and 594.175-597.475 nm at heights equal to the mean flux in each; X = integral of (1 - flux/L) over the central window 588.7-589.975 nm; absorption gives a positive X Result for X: 0.23 nm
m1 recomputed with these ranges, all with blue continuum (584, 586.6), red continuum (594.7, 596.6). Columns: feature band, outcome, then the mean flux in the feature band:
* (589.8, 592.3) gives 0.172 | 24.9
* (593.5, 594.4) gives -0.080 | 28.9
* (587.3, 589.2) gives 0.375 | 21.6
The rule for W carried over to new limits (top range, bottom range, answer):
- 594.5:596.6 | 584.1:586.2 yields 1.00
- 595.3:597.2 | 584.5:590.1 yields 1.17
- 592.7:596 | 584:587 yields 1.03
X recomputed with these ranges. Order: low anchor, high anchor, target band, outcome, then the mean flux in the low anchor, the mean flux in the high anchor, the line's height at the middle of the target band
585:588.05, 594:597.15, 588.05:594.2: 0.430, 25.9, 26.9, 26.4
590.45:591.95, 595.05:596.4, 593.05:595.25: -0.018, 25.3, 26.9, 26.4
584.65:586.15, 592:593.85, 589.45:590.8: 0.111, 27.4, 26.7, 27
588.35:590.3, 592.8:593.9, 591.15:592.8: -0.025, 22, 27.2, 25.4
